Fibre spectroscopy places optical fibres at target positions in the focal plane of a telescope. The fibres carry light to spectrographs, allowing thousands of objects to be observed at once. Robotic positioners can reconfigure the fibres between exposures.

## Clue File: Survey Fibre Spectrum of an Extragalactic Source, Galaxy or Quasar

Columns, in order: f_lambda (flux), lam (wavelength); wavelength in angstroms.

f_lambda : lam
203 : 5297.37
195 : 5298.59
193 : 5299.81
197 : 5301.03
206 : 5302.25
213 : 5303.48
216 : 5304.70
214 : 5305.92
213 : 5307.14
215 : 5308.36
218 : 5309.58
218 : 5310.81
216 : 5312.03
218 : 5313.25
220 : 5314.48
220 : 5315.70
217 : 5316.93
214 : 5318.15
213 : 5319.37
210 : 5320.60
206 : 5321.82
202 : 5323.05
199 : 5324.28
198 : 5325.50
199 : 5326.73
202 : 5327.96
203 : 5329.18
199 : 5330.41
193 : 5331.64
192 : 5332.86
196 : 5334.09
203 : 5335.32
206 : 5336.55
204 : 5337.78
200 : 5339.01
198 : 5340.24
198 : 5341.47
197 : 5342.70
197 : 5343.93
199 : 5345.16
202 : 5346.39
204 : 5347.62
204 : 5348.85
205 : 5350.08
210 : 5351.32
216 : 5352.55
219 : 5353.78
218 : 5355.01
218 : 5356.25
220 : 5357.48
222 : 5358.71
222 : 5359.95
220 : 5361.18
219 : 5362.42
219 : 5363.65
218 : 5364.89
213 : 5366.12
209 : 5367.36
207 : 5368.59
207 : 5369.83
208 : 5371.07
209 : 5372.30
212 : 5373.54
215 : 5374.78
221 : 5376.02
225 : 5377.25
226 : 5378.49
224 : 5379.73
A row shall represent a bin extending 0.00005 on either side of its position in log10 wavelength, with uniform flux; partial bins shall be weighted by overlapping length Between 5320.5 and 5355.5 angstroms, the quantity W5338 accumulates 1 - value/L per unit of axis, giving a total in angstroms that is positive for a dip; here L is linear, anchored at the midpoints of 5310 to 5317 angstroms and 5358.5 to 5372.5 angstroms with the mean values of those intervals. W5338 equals 2.2 angstroms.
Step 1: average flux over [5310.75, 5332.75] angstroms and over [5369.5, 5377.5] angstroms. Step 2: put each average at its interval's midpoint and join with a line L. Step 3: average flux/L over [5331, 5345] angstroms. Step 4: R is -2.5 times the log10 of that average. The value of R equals 0.06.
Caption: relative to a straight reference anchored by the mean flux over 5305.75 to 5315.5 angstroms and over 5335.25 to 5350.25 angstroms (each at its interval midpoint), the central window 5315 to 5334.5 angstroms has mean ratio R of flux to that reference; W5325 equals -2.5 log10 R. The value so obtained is 0.03 mag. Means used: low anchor 217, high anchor 201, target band 204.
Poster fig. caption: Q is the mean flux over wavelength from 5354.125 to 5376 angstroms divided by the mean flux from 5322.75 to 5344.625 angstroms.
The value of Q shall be 1.1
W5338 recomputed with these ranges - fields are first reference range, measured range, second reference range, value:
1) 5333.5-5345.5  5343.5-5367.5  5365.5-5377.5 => -0.79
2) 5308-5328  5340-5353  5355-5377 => 0.67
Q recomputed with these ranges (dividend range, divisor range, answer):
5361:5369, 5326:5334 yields 1.09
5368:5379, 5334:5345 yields 1.07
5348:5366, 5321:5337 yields 1.08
